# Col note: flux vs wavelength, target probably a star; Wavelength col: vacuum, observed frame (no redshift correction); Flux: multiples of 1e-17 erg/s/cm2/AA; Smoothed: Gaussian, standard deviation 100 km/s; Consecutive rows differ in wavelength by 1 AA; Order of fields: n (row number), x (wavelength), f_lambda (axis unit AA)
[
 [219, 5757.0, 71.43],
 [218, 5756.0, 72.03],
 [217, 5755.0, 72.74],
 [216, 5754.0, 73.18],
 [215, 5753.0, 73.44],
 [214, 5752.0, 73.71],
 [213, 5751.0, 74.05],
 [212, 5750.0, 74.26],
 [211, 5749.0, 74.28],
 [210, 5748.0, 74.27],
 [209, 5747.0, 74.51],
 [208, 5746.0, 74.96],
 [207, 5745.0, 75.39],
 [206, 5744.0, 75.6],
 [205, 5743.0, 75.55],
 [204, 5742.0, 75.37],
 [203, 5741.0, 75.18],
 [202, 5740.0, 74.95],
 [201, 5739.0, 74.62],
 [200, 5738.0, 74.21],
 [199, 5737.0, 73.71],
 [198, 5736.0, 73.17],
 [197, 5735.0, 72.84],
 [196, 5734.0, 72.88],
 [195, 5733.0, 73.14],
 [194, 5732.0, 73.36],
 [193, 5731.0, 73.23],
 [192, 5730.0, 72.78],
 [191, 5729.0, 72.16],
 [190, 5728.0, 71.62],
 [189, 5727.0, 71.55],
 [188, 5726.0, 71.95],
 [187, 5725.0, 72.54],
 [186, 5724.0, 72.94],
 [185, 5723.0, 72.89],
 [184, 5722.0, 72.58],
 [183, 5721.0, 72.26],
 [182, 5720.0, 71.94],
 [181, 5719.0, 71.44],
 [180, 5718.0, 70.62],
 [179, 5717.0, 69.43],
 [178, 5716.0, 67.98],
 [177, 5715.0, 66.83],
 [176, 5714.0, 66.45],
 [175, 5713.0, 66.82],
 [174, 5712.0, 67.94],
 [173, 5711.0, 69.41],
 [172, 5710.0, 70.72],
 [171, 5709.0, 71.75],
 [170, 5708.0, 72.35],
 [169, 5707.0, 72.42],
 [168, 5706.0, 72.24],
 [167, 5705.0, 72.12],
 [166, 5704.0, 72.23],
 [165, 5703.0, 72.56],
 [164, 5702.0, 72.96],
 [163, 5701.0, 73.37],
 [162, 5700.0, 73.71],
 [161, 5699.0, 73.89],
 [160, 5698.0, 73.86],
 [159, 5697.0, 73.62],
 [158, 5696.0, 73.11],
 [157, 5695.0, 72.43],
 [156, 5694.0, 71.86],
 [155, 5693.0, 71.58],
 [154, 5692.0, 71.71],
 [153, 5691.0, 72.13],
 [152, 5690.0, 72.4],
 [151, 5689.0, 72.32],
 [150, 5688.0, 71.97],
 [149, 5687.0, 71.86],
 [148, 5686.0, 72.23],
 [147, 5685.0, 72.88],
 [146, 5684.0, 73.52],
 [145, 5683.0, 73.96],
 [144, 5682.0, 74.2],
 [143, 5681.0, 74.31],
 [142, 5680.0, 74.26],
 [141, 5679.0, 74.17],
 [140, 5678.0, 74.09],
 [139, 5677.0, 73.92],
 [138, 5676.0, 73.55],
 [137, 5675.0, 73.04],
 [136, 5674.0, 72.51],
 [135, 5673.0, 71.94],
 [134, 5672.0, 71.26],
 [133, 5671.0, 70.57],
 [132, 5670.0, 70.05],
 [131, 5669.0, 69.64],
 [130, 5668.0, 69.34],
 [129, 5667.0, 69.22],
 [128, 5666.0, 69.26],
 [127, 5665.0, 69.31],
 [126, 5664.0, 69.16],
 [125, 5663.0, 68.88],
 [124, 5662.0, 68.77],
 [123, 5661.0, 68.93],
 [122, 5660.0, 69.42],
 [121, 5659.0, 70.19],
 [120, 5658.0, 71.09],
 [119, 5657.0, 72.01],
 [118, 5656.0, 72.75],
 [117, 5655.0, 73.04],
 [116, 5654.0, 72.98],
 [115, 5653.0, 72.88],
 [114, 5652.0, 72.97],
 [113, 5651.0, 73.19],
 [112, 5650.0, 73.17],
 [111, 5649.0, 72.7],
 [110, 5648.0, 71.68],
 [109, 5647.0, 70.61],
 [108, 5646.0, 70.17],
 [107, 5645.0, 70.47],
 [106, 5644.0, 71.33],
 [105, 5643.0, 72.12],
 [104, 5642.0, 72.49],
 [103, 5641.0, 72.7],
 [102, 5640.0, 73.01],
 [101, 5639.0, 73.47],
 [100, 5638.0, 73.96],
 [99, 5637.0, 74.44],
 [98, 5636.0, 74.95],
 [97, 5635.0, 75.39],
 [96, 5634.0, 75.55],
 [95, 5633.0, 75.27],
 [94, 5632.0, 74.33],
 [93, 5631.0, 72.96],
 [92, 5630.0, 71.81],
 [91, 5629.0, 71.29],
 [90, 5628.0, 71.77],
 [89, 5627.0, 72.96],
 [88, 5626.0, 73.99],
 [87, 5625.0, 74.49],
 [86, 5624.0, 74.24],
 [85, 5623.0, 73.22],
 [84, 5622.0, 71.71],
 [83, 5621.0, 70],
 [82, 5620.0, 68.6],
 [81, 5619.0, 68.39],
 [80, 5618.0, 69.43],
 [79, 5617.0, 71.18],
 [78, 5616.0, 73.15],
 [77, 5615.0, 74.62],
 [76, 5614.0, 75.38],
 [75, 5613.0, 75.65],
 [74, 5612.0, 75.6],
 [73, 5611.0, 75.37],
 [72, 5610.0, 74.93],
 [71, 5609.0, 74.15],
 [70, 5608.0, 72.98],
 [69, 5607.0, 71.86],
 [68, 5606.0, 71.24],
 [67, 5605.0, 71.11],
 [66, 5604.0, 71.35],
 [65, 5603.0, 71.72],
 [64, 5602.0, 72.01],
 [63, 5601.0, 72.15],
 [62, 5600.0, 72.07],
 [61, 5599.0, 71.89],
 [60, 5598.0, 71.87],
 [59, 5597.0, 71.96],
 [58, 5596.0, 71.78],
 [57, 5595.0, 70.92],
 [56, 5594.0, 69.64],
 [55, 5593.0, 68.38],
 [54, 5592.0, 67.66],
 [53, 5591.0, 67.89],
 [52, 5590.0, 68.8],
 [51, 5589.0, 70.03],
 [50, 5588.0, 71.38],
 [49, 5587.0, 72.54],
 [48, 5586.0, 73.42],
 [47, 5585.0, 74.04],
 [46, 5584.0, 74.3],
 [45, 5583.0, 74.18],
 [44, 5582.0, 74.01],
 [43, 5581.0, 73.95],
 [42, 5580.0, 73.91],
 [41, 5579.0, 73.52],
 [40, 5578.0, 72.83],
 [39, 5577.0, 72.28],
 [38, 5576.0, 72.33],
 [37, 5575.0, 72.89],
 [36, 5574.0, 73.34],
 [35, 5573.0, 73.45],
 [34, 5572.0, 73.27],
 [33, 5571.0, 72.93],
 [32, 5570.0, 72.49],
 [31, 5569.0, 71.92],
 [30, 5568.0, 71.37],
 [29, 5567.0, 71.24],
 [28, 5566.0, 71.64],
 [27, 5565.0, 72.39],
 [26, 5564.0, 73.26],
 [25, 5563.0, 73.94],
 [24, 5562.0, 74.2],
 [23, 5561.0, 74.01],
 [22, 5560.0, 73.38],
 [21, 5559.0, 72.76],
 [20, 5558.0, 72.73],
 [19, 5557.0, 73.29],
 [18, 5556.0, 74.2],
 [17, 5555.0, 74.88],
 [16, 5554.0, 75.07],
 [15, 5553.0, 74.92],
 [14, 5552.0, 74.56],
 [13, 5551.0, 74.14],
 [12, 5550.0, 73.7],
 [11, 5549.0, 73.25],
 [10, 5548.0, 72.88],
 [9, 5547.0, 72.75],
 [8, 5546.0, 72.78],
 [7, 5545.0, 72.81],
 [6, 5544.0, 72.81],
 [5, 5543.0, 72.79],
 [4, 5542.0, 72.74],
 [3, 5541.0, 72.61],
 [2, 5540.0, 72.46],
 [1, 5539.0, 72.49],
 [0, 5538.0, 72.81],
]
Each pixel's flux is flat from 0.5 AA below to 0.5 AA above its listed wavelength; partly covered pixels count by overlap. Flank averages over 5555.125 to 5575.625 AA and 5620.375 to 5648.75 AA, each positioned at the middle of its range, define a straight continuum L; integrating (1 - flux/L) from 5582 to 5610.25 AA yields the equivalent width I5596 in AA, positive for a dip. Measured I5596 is 0.5 AA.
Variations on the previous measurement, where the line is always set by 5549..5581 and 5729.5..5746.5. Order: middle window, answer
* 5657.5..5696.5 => 1.15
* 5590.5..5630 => 0.80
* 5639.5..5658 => 0.38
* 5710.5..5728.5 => 0.89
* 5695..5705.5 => 0.12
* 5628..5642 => -0.01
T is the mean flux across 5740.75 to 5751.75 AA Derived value 74.8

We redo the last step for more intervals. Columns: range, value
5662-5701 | 72.1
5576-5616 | 72.4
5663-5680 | 71.3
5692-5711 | 72.5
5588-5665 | 72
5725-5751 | 73.8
